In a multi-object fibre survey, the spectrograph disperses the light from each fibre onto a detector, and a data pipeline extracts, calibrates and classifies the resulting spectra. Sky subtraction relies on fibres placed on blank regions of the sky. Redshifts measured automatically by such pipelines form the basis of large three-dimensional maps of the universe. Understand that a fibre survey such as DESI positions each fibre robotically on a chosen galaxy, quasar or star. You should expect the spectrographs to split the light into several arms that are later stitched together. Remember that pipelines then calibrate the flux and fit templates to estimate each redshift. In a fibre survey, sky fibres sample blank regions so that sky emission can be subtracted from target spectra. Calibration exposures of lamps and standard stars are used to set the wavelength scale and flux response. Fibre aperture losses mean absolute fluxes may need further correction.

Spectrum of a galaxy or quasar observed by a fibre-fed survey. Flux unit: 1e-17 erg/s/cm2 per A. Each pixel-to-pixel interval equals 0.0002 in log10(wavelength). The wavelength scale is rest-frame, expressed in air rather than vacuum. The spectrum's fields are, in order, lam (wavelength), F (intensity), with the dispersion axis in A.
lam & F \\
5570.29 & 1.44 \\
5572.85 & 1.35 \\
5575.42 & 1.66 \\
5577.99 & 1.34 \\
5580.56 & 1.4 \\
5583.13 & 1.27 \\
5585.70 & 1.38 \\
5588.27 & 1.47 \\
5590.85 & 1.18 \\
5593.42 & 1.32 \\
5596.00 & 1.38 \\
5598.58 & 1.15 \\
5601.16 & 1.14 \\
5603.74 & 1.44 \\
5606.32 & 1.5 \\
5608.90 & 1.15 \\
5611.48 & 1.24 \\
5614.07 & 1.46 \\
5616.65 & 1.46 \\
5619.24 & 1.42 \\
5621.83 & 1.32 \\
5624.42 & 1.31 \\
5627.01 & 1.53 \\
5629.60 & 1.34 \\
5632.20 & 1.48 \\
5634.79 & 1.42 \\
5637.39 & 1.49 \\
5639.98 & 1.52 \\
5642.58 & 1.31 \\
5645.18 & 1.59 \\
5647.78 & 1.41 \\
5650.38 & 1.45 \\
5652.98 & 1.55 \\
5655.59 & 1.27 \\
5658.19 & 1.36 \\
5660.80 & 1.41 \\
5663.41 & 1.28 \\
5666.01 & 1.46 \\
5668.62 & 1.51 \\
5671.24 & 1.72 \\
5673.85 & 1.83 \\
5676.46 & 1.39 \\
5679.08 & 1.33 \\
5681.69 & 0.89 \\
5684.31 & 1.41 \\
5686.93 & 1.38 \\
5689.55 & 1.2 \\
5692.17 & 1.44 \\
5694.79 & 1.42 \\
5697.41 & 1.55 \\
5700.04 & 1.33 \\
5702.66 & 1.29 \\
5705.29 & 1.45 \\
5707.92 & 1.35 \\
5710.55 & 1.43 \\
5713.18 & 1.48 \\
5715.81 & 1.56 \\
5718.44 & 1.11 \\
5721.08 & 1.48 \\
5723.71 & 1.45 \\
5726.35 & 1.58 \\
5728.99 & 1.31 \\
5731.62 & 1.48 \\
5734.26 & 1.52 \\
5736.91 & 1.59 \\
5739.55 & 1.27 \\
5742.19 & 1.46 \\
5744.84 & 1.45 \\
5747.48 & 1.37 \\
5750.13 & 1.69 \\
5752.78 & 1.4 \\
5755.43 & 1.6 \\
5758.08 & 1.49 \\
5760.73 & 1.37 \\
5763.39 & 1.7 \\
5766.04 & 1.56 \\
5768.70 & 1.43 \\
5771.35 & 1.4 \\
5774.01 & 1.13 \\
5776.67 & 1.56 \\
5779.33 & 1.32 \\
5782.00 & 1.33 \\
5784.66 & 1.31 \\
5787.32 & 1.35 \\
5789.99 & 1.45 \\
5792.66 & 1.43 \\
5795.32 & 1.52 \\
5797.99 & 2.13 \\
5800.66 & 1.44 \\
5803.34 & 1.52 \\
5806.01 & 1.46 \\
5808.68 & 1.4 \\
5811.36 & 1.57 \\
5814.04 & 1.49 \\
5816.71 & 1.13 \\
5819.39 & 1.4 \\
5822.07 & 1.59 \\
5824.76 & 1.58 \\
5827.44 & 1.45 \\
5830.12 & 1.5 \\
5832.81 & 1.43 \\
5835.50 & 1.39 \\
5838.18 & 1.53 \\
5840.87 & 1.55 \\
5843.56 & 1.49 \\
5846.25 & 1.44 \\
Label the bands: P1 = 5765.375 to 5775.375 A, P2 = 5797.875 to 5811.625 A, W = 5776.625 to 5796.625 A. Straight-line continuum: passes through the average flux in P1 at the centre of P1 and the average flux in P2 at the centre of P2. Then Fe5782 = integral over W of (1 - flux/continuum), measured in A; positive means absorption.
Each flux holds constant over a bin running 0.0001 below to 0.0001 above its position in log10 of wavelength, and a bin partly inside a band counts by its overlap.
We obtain 0.7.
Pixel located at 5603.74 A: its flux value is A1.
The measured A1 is 1.44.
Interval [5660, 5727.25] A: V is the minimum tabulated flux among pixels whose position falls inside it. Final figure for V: 0.89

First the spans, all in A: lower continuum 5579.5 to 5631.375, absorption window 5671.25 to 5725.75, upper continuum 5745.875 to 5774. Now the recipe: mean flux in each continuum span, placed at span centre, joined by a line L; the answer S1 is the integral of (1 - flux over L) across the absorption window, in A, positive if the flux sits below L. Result 1.10 A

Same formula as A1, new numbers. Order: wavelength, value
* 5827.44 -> 1.45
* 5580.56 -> 1.4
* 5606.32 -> 1.5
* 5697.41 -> 1.55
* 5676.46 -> 1.39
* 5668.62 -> 1.51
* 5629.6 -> 1.34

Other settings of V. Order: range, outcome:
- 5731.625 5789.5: 1.13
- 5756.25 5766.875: 1.37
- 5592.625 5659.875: 1.14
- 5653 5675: 1.27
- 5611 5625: 1.24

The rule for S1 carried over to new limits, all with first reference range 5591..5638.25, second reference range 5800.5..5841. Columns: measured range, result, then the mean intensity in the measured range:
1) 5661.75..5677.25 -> -1.6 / 1.53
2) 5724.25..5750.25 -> -0.8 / 1.46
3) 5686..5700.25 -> 0.1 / 1.39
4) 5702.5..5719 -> 0.1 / 1.4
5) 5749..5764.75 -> -1.2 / 1.54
